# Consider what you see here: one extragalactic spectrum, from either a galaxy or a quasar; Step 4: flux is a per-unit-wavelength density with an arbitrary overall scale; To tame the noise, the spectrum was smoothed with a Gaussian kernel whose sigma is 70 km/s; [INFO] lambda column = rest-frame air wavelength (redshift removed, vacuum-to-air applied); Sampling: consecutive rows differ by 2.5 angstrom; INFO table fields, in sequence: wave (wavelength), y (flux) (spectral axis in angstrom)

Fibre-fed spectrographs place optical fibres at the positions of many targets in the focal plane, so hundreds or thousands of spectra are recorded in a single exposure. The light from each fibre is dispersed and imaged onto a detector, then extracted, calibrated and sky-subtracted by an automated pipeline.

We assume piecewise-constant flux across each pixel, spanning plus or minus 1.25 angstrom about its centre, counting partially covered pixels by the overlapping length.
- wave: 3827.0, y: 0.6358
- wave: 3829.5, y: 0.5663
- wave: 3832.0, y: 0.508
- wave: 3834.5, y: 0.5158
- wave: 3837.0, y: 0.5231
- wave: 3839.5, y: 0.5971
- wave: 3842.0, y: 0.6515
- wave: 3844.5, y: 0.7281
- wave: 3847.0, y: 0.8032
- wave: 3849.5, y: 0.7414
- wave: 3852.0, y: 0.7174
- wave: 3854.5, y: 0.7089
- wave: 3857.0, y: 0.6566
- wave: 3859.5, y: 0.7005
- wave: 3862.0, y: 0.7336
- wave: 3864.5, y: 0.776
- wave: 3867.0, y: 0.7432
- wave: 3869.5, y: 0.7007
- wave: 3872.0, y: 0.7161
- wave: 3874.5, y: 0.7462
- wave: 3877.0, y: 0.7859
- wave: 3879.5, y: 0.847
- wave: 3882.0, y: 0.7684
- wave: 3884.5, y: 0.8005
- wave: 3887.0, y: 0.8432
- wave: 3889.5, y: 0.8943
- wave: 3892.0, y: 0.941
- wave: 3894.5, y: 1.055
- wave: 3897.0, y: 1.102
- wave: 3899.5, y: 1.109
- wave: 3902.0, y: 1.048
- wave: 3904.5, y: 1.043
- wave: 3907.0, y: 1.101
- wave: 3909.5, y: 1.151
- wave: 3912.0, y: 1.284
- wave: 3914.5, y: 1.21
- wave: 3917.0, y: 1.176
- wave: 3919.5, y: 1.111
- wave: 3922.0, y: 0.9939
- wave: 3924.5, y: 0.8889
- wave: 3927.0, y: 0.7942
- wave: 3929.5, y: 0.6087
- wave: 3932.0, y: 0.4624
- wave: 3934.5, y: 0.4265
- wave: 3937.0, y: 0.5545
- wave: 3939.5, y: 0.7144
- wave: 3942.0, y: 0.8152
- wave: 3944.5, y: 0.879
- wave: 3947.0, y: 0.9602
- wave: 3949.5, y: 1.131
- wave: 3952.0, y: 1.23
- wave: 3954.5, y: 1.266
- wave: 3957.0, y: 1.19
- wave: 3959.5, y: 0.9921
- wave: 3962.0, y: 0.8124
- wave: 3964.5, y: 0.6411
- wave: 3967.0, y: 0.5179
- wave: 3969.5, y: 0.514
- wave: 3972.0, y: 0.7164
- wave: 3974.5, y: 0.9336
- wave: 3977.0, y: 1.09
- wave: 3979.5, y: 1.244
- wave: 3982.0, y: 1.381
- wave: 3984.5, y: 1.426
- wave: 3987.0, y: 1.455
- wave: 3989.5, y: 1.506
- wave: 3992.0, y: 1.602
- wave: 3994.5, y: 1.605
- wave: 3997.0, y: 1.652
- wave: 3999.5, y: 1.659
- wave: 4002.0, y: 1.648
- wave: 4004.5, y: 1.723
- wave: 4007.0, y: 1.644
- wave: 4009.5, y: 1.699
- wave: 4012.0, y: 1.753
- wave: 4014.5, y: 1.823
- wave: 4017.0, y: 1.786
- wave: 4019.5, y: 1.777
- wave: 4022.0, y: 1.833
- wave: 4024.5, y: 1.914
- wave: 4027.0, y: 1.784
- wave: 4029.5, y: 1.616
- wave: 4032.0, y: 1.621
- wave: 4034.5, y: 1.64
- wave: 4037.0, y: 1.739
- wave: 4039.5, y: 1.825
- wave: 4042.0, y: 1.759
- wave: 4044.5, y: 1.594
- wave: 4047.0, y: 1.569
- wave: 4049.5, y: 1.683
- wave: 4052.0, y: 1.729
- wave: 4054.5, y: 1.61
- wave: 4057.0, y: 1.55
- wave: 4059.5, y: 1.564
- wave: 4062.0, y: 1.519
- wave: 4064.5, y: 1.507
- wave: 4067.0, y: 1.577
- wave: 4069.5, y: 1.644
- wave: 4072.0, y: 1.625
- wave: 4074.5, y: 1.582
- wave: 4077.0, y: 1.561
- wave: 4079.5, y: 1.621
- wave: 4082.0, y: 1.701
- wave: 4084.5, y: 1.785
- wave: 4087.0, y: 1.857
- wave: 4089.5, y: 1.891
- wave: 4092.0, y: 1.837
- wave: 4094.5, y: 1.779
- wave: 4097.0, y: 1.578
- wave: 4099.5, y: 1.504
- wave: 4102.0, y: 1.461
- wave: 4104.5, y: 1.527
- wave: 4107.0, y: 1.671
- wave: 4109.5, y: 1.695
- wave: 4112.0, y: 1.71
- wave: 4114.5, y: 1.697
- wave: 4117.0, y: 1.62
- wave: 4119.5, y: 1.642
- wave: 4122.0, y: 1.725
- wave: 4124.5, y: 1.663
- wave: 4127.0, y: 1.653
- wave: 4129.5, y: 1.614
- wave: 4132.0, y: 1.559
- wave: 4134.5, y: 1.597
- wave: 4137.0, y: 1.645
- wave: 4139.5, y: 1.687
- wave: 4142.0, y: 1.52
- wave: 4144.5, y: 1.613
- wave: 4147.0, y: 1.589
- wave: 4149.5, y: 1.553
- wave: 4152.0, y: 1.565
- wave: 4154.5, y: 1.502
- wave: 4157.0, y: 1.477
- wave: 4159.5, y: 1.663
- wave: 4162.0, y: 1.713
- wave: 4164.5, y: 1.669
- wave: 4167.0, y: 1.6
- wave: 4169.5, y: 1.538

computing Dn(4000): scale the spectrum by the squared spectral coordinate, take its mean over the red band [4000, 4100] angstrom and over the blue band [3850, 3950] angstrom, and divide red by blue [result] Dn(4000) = 2.1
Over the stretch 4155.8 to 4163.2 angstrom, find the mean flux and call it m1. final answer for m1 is 1.62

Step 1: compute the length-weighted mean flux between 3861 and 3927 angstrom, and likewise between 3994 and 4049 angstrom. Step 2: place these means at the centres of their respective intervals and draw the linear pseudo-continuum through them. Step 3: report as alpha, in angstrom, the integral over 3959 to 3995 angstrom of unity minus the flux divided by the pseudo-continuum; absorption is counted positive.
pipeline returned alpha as 9.2 angstrom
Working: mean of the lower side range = 0.943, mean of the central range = 1.09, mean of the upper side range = 1.71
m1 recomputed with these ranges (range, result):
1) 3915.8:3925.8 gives 1.04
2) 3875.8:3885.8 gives 0.801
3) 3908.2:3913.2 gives 1.22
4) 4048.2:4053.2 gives 1.7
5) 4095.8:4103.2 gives 1.51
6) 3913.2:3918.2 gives 1.19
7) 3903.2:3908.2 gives 1.07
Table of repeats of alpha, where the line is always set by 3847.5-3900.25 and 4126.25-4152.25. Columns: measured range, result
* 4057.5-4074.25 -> -2.3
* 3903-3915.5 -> -3.2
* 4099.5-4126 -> -2.0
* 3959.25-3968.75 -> 3.3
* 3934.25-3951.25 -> 3.4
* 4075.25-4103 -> -4.6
